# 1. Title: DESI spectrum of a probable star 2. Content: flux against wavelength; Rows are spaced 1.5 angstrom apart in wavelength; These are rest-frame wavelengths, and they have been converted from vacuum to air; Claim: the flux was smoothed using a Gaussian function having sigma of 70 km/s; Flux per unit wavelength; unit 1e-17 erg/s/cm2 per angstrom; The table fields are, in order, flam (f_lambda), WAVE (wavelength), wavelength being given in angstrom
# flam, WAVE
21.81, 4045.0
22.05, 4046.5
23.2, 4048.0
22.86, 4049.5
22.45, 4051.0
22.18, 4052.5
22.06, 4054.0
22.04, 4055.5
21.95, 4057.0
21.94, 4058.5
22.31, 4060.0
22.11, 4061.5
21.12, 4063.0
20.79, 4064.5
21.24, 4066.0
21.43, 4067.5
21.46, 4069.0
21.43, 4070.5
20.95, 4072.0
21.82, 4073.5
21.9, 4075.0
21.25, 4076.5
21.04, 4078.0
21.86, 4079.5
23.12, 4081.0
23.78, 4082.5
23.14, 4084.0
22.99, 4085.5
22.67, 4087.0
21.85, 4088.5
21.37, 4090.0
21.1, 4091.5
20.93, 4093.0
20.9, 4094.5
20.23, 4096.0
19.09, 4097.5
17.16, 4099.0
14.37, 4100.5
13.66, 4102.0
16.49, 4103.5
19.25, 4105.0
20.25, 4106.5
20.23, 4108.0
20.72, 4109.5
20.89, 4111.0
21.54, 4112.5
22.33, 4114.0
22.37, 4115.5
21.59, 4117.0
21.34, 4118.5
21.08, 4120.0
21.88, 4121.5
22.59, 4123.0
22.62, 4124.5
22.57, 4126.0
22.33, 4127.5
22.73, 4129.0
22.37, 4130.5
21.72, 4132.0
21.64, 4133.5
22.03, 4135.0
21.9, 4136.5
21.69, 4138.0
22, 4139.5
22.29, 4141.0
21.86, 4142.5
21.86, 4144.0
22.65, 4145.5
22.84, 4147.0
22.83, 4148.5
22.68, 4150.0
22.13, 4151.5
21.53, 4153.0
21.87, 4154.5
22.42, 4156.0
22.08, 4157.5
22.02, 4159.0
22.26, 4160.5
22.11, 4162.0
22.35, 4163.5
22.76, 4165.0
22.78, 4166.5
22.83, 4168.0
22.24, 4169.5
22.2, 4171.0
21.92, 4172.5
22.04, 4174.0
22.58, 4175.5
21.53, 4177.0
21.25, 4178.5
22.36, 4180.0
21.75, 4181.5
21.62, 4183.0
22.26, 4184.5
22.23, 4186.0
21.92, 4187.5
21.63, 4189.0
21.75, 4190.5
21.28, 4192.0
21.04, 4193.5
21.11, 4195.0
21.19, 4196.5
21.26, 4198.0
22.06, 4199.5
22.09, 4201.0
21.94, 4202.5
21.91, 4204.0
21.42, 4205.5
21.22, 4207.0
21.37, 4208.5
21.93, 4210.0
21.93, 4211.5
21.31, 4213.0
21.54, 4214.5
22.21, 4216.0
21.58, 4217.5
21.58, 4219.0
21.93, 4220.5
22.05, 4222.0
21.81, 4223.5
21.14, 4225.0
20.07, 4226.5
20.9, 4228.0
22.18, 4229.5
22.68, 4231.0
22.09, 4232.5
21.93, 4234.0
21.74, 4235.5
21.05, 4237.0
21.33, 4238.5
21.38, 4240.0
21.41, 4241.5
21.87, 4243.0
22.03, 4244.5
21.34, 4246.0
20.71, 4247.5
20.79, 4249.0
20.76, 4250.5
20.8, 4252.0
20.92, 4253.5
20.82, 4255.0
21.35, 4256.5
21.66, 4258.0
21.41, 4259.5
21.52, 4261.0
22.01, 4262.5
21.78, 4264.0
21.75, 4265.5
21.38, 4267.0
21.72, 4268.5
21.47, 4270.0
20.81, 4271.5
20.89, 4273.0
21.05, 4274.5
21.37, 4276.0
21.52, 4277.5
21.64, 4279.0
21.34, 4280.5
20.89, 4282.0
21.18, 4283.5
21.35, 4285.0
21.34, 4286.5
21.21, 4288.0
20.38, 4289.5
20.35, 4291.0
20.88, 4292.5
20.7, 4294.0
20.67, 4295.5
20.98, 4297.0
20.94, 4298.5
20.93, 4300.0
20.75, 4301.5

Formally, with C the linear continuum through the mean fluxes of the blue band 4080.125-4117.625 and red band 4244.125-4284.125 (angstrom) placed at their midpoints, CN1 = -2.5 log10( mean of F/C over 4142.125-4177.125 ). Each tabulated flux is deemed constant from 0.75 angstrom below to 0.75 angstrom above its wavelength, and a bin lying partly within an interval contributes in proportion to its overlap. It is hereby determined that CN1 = -0.08 mag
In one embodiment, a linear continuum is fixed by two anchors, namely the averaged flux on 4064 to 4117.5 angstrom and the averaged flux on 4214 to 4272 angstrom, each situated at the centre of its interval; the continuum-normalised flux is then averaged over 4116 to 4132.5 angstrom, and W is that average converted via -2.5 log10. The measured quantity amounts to -0.06 mag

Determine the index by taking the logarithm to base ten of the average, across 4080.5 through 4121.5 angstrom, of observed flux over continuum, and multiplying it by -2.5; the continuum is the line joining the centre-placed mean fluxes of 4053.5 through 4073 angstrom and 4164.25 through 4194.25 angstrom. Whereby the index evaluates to 0.06 mag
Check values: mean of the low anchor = 21.6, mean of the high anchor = 22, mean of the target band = 20.5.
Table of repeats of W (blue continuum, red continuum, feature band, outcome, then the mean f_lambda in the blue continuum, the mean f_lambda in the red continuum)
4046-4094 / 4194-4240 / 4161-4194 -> -0.02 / 21.9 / 21.6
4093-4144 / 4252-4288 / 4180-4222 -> -0.03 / 20.8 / 21.3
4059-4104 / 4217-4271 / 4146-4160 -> -0.06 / 20.8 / 21.5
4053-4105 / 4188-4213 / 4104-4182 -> -0.03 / 20.9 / 21.6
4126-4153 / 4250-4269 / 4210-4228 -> 0.01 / 22.2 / 21.4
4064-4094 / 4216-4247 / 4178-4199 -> 0.00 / 21.8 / 21.6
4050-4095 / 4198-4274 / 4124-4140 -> -0.02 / 21.9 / 21.5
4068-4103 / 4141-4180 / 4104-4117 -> 0.02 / 20.8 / 22.2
